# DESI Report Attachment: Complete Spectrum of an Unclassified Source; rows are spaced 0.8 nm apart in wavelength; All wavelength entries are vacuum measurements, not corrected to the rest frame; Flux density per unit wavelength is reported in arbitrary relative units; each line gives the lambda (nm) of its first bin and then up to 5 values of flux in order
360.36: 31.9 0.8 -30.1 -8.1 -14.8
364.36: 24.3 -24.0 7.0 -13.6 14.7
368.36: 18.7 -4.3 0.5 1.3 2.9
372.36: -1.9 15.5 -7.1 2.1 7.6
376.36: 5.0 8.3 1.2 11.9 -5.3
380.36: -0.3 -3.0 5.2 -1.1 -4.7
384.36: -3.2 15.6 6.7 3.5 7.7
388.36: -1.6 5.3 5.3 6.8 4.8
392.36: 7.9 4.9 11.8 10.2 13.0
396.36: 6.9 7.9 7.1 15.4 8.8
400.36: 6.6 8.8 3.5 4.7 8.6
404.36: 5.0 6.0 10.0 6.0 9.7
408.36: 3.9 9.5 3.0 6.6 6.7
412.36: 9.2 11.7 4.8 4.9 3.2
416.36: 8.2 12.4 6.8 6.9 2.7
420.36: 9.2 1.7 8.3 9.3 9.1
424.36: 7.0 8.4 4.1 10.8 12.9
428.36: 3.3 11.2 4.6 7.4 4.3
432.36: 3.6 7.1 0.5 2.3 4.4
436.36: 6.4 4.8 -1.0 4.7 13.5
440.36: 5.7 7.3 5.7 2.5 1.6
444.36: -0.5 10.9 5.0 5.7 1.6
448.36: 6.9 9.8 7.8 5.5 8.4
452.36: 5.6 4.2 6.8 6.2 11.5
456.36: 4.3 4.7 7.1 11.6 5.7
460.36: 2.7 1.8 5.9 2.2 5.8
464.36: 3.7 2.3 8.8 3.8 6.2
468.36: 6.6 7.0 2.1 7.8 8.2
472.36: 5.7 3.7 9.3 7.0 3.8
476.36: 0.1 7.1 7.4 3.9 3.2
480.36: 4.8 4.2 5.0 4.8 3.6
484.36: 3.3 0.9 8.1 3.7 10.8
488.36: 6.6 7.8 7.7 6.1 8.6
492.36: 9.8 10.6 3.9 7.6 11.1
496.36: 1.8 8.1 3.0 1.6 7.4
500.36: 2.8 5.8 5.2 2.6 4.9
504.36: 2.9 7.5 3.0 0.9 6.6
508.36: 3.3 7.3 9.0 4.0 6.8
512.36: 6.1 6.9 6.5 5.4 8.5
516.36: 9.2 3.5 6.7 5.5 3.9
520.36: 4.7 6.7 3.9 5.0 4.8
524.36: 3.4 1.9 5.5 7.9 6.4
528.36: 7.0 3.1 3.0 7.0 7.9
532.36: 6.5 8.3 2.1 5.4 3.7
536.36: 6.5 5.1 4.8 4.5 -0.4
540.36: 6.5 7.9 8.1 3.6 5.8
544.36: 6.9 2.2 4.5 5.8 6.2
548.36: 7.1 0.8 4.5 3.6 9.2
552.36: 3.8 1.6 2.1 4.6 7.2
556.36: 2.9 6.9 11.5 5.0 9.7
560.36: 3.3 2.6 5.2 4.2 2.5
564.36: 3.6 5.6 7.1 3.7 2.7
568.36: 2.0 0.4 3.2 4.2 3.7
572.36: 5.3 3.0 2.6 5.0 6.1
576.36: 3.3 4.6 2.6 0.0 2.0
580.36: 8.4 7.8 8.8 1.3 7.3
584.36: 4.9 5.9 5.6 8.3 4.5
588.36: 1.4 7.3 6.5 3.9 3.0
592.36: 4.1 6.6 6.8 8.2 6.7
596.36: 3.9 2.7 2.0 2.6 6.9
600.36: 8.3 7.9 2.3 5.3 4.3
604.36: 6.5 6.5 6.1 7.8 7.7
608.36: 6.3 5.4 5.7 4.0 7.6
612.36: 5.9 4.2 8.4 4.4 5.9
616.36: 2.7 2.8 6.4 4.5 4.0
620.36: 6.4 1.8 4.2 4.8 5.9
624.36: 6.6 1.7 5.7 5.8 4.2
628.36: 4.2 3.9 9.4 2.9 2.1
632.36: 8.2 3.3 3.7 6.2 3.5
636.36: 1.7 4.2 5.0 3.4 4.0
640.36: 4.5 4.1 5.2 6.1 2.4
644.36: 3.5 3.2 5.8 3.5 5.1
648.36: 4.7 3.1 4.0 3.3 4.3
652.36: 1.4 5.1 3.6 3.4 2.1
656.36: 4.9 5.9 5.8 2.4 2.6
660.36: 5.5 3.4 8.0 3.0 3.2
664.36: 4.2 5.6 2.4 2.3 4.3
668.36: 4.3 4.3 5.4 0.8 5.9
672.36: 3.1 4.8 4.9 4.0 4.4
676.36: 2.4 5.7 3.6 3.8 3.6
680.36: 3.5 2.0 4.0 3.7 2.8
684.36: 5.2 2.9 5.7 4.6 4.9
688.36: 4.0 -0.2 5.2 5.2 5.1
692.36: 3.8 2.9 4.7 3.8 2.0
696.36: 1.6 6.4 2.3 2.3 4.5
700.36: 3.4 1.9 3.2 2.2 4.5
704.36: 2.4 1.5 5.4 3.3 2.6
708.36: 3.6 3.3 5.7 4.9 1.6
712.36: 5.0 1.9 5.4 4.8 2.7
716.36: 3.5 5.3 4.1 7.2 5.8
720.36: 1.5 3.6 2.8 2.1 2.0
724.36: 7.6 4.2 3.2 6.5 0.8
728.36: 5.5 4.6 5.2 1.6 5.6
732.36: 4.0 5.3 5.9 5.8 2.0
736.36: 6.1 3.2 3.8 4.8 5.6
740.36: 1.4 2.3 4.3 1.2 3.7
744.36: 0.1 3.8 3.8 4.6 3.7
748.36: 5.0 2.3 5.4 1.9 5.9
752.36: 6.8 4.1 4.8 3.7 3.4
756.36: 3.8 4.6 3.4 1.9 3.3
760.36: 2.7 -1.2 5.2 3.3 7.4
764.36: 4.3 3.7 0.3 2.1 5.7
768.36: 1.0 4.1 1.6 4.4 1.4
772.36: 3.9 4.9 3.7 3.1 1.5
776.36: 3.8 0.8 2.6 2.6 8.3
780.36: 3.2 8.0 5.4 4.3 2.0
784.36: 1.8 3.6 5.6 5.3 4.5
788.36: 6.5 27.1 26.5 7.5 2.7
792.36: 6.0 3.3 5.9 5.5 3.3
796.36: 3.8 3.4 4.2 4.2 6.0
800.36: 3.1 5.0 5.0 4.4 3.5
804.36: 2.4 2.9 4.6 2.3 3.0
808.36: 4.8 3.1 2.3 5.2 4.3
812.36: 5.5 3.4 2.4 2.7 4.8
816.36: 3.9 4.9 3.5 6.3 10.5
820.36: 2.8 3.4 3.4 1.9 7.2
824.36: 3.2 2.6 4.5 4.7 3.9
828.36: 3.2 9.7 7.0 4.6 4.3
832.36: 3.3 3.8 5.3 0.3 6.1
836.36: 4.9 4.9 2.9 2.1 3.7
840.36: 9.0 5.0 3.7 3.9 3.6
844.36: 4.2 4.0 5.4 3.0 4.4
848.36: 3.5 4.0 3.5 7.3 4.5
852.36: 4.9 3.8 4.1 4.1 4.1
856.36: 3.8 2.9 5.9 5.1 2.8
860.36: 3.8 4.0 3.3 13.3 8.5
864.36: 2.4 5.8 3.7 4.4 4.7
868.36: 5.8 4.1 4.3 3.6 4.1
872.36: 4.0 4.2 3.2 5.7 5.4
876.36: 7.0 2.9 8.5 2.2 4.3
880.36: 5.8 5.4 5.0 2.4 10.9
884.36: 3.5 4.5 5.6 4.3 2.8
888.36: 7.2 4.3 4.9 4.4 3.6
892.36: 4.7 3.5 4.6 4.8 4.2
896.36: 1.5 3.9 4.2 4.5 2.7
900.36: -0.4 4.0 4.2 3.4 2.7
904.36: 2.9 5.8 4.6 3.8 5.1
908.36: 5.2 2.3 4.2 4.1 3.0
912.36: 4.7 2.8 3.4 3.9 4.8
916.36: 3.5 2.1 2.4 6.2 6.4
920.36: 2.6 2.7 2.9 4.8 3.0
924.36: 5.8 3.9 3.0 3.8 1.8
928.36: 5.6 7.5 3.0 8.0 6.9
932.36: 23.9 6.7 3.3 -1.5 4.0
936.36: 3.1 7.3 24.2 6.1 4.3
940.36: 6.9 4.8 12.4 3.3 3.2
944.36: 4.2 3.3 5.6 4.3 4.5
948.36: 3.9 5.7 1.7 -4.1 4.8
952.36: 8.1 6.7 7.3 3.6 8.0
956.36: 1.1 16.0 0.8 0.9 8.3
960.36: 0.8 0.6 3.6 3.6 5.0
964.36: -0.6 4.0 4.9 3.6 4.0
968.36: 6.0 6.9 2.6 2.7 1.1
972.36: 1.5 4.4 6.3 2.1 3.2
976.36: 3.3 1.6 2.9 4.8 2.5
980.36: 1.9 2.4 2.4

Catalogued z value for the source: 1.12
